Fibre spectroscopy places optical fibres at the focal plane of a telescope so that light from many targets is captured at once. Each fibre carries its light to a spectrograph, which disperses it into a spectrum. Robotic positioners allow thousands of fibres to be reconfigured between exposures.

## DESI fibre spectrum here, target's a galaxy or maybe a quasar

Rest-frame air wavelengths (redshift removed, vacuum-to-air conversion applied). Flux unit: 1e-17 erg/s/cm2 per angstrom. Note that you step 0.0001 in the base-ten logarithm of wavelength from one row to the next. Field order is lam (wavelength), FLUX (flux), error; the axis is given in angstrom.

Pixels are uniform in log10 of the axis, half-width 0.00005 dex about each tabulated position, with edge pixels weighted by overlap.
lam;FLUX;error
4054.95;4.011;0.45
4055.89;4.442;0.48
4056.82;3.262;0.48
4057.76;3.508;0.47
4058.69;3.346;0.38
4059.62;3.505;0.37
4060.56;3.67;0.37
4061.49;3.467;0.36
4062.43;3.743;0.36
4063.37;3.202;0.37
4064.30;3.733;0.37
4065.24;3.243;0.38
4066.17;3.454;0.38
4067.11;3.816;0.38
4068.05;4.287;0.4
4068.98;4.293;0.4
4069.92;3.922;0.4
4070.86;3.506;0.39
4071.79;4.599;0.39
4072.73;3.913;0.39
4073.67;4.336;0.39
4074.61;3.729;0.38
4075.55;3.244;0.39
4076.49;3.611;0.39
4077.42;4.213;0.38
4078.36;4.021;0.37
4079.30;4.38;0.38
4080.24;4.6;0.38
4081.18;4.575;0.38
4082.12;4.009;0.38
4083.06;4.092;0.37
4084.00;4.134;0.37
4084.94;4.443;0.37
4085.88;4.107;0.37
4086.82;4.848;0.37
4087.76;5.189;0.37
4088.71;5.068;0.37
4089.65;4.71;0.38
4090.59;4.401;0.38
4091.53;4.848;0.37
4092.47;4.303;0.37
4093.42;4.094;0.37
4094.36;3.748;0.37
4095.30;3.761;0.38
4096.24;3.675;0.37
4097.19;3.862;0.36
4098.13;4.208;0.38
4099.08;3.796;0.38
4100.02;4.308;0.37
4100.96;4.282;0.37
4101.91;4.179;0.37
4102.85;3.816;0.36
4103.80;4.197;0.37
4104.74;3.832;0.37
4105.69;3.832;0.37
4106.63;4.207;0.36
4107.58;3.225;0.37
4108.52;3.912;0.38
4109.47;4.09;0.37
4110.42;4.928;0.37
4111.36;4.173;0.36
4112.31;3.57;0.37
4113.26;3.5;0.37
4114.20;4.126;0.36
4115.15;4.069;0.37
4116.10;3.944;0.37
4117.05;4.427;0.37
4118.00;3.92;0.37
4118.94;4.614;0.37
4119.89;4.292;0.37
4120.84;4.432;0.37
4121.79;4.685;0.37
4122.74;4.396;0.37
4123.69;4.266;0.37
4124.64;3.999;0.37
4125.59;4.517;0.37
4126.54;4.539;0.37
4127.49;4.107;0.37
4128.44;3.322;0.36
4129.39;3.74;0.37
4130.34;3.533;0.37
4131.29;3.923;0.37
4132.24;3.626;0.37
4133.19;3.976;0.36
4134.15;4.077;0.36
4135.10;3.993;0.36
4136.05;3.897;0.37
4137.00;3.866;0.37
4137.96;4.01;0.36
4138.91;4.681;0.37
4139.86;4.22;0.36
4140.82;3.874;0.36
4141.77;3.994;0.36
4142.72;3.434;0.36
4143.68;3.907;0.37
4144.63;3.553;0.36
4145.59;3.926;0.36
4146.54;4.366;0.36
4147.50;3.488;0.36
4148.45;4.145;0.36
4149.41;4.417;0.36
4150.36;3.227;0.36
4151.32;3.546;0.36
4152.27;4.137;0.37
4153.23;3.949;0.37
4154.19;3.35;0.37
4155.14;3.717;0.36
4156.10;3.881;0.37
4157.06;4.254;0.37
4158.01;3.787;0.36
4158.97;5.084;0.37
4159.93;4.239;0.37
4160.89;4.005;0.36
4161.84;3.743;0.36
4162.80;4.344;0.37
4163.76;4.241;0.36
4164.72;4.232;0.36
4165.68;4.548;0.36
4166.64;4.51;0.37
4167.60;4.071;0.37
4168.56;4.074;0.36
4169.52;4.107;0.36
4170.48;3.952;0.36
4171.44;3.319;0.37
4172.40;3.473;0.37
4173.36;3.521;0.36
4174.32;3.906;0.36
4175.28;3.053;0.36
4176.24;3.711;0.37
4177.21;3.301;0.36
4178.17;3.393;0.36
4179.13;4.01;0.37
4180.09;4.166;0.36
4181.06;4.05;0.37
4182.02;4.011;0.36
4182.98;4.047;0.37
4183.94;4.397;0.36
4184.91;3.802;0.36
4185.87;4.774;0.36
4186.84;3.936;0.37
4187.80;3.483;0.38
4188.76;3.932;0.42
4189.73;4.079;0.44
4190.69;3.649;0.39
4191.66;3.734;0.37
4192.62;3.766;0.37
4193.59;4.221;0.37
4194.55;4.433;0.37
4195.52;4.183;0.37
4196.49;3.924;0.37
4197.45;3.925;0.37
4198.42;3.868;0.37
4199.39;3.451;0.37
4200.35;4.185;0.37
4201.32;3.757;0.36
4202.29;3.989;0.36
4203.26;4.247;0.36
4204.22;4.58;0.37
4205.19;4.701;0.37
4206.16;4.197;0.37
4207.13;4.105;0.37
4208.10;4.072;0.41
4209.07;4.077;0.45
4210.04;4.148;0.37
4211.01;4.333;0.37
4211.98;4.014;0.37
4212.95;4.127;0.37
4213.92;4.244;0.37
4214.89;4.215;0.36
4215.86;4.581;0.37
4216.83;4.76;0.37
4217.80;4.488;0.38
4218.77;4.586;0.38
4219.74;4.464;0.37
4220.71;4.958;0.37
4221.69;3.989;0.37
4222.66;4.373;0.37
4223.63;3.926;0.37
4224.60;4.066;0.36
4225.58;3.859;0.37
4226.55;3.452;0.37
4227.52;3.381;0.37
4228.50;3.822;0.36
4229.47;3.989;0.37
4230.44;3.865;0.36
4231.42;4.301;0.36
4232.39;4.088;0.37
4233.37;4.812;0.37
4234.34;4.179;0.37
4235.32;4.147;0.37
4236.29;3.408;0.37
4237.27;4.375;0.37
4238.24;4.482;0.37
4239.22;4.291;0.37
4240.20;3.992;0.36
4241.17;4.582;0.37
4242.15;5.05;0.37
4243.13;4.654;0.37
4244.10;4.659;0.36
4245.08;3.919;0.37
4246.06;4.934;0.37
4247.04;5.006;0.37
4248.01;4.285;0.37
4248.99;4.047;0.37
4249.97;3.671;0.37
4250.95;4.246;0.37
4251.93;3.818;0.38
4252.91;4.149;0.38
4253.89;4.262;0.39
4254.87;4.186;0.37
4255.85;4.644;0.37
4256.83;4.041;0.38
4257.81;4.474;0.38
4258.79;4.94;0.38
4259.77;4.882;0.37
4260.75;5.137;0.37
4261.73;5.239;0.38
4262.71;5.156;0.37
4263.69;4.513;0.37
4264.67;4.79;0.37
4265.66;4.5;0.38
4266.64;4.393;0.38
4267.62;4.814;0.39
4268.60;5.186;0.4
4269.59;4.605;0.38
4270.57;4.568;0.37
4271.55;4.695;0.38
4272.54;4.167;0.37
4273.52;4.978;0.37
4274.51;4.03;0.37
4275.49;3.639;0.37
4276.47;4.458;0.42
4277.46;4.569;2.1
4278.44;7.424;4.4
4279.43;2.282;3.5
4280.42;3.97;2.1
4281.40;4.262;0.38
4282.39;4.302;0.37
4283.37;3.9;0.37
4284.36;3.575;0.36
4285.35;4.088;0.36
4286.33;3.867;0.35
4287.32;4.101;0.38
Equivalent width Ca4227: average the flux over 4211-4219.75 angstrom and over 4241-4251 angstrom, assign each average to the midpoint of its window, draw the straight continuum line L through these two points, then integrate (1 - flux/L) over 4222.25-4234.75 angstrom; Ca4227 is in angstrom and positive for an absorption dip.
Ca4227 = 1.2 angstrom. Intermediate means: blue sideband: 4.38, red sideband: 4.46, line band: 4.01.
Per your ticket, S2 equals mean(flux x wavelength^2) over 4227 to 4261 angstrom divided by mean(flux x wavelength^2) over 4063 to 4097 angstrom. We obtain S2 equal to 1.13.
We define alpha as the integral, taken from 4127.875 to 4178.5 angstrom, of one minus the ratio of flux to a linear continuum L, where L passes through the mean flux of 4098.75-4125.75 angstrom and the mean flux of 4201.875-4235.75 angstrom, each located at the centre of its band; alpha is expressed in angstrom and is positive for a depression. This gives 3.1 angstrom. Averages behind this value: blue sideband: 4.12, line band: 3.9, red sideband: 4.2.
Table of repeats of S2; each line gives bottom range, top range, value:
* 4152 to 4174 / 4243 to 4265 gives 1.17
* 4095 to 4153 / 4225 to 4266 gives 1.15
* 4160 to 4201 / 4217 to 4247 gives 1.11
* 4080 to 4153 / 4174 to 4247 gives 1.05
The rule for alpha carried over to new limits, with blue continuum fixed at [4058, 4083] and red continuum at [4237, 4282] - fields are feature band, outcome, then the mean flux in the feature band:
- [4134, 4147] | 0.4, 3.98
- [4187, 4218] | 1.5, 4.1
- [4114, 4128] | -0.9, 4.29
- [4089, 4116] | -0.6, 4.06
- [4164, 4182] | 1.5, 3.86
